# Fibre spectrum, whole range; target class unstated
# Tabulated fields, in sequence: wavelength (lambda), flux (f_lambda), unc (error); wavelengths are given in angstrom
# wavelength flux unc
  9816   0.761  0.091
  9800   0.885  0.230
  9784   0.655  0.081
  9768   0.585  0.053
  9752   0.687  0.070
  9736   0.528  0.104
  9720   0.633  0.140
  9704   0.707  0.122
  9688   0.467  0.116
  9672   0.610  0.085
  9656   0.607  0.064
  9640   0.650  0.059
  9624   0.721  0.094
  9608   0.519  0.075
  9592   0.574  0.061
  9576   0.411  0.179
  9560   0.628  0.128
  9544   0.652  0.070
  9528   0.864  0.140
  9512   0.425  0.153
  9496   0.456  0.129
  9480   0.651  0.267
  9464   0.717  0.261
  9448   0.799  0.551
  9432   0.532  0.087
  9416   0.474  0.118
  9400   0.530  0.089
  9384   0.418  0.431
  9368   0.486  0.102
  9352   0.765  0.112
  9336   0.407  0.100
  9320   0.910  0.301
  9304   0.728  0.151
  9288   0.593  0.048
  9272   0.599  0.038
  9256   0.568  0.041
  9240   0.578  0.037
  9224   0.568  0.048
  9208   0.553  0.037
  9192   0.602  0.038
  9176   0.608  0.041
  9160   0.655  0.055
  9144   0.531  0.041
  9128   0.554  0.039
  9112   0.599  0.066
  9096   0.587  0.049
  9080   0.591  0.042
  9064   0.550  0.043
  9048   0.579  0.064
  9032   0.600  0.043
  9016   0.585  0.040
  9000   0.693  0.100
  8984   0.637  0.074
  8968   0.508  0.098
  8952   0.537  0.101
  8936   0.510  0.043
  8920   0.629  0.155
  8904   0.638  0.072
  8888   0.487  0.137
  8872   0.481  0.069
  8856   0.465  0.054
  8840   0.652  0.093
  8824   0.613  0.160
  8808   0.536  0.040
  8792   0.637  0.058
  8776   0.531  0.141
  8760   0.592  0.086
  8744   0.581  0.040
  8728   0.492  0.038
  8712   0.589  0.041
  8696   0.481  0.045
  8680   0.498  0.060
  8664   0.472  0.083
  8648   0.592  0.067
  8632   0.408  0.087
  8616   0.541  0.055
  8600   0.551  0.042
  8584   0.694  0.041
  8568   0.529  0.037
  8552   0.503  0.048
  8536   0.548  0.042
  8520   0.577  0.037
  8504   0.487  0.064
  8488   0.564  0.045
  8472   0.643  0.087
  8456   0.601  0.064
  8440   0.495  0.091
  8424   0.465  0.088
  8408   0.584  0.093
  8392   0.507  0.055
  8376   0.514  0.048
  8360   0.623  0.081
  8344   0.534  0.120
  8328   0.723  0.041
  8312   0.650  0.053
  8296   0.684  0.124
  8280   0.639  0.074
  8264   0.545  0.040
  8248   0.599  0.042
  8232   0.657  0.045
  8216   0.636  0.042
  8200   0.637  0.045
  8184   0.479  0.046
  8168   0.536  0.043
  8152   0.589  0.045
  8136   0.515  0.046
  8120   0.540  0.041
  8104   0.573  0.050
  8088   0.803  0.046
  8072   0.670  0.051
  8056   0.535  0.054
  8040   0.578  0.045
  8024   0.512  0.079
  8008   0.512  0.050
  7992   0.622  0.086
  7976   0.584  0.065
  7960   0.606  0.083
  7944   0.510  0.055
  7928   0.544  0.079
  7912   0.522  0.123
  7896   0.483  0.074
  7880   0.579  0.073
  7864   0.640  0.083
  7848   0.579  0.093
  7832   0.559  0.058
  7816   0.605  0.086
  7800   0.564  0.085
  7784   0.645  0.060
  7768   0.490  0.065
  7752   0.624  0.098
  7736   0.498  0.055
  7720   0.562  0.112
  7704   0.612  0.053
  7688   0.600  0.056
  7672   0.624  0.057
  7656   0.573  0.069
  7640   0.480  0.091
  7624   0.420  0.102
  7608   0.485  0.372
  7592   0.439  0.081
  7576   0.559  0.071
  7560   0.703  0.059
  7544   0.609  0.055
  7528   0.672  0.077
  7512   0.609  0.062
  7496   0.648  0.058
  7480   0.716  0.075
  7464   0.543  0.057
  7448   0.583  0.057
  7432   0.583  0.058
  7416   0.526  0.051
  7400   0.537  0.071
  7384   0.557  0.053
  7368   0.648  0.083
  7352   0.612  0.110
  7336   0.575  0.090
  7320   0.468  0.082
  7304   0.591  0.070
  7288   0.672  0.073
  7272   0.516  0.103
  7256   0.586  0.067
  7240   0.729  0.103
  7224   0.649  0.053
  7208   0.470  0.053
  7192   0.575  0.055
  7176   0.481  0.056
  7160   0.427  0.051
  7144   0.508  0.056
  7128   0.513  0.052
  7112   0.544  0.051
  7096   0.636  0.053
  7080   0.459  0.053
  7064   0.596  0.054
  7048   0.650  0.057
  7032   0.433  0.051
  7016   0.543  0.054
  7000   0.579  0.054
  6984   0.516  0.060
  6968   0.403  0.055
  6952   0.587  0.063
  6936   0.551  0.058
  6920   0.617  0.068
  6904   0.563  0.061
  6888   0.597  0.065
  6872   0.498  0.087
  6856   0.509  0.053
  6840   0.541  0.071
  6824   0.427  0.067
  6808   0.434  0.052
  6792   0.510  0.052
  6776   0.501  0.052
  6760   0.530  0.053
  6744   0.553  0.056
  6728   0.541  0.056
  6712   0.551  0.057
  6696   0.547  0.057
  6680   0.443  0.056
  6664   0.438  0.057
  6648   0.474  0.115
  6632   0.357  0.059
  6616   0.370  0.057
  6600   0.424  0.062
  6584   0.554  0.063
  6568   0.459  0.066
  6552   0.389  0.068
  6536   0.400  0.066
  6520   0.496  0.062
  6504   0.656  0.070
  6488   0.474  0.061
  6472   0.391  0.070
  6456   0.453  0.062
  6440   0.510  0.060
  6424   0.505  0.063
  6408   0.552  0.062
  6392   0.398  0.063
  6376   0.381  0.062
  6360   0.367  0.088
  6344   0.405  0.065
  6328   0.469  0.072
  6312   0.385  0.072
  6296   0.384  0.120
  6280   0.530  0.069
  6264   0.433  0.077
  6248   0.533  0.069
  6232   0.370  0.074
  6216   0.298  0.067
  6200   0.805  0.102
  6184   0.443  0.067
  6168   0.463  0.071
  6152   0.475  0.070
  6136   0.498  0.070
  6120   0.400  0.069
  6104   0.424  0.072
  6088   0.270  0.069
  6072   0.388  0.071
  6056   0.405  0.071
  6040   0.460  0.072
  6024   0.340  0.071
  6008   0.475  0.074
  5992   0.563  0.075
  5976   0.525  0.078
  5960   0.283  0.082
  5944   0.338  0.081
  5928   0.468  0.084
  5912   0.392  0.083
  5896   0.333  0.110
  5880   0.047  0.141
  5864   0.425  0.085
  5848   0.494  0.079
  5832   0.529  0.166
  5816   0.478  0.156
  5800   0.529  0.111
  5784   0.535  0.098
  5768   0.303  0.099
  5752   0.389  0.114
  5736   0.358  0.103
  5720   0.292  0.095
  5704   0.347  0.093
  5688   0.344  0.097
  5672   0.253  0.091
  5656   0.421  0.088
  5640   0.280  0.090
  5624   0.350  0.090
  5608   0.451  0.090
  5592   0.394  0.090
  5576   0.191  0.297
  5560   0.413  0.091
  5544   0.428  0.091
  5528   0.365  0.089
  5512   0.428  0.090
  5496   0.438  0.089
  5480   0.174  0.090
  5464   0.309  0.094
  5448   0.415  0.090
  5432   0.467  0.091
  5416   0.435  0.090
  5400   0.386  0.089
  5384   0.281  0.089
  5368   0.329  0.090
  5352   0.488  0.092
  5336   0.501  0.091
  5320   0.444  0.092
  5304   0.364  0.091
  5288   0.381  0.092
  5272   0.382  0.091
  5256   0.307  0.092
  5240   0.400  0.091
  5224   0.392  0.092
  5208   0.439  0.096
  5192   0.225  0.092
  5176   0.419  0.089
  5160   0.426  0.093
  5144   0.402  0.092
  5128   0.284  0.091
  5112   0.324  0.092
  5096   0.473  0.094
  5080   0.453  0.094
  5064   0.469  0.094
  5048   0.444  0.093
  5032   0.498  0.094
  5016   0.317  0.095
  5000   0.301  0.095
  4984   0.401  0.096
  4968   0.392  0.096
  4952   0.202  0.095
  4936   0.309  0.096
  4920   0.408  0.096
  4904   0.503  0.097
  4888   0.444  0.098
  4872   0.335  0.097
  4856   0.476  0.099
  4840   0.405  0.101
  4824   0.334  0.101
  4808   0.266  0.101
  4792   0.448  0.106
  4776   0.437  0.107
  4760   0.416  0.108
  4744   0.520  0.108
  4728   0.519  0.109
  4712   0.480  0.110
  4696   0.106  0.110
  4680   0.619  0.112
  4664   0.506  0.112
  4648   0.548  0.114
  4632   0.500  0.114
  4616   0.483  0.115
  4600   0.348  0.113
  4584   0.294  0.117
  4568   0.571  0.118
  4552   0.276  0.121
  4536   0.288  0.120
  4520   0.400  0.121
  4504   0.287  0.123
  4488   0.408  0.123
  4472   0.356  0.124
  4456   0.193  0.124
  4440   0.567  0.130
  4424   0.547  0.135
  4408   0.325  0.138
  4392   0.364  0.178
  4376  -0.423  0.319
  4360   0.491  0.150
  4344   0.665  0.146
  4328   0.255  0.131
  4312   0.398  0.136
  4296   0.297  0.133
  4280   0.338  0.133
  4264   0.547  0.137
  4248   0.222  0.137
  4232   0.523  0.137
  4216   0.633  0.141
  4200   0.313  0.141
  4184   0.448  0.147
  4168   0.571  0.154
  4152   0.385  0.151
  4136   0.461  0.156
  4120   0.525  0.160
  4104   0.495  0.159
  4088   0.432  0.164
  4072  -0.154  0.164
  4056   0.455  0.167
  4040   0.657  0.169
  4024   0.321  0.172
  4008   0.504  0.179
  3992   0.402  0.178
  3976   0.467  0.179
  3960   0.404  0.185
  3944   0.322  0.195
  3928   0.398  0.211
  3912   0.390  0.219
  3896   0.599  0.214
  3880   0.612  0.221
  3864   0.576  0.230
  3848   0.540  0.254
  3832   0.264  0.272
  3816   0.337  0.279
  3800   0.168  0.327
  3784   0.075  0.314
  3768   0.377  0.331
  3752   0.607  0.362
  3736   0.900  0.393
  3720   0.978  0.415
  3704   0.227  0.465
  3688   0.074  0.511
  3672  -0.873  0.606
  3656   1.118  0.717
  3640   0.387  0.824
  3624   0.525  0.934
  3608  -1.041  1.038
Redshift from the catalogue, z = 0.662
